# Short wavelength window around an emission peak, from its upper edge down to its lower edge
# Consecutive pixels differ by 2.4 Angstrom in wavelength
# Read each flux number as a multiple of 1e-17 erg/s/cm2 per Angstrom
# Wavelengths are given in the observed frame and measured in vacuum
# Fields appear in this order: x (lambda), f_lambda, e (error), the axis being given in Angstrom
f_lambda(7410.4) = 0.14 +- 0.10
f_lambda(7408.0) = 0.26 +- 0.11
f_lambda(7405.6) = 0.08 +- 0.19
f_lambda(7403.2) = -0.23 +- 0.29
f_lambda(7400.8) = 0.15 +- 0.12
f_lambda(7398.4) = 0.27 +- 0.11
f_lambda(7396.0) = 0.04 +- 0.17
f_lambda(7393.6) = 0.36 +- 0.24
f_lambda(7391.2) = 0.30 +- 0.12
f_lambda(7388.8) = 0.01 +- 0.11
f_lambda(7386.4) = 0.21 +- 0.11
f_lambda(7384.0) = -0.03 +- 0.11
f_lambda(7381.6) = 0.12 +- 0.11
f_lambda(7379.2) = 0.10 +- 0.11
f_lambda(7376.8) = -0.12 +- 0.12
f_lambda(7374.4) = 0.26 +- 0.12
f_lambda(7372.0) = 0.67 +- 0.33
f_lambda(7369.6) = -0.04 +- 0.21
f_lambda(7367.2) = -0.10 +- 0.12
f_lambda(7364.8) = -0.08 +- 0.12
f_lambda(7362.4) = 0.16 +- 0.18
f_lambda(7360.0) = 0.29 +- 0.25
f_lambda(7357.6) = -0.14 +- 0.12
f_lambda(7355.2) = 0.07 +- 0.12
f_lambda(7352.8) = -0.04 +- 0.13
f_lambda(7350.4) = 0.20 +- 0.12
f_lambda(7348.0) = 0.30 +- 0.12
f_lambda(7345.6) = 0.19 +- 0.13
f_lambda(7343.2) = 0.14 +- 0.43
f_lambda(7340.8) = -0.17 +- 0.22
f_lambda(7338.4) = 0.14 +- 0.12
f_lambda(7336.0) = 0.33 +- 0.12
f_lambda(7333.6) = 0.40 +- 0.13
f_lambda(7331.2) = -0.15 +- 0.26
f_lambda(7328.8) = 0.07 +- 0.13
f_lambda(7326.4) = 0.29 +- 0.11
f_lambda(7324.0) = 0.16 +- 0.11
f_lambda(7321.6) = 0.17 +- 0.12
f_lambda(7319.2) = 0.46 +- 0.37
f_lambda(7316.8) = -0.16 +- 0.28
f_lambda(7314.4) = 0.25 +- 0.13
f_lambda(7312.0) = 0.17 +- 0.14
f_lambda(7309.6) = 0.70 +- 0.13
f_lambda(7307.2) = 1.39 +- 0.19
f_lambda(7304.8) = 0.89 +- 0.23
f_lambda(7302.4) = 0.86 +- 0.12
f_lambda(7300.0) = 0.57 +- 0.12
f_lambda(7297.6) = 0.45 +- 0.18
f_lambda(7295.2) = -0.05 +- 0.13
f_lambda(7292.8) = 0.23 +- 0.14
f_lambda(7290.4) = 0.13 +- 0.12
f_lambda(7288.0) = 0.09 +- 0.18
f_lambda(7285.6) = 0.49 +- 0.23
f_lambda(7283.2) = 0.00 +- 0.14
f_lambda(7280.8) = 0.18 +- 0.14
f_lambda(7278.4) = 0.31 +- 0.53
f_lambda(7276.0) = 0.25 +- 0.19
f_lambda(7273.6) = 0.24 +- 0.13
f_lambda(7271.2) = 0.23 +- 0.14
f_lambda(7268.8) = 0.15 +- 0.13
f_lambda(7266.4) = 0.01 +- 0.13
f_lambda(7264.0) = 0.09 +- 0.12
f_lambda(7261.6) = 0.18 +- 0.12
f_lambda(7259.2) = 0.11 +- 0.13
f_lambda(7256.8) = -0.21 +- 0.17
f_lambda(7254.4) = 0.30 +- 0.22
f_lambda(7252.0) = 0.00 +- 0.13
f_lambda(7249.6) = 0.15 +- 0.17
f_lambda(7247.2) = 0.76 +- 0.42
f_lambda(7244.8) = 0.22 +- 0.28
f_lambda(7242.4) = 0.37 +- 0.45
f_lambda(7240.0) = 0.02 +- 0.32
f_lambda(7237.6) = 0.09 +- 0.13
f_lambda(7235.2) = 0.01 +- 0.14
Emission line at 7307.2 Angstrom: [O II]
